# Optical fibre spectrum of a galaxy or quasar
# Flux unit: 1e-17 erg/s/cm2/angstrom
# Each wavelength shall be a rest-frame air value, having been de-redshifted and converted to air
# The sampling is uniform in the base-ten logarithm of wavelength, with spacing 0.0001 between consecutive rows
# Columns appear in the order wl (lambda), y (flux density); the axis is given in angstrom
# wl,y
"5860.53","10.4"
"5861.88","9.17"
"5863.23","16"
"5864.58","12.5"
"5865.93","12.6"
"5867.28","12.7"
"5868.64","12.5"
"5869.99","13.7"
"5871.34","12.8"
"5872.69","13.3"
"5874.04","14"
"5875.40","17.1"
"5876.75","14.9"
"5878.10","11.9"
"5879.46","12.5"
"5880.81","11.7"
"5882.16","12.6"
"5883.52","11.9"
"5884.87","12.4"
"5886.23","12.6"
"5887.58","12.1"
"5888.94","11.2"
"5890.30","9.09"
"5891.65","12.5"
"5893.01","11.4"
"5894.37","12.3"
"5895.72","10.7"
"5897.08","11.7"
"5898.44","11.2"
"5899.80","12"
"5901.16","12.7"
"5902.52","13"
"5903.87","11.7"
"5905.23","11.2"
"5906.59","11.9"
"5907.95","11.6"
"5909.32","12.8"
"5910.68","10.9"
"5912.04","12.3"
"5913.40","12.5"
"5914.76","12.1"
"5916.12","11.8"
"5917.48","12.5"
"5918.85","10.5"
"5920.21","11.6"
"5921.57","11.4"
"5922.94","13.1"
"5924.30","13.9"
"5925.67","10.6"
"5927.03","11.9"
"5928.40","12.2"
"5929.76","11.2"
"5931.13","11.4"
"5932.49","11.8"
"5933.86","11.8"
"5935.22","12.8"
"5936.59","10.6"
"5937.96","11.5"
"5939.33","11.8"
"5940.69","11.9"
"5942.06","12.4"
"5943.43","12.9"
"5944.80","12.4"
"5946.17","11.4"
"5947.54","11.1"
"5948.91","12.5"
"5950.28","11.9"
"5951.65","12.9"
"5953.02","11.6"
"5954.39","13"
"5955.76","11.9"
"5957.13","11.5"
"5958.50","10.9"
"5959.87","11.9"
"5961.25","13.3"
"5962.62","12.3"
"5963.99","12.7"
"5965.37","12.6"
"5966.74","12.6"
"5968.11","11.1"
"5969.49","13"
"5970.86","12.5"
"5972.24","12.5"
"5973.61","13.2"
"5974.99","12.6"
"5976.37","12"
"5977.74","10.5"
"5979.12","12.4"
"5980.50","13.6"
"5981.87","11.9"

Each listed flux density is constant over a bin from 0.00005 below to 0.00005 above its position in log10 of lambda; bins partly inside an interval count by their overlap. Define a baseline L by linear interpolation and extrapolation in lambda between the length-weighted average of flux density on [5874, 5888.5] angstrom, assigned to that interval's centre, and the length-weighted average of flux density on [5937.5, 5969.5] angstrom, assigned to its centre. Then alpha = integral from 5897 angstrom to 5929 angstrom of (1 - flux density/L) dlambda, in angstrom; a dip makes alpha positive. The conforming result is 1.62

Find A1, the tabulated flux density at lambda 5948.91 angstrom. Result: 12.5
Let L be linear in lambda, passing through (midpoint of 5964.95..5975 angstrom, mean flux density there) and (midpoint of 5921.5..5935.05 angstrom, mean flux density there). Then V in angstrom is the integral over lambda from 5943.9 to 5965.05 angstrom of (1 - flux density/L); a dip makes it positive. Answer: 0.4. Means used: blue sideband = 12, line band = 12.1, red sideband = 12.5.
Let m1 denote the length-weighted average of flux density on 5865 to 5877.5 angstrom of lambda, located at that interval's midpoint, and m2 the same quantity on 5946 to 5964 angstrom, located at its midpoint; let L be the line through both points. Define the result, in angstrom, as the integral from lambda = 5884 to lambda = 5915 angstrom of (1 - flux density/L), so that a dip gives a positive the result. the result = 3.1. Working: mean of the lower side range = 13.7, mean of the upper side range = 12.1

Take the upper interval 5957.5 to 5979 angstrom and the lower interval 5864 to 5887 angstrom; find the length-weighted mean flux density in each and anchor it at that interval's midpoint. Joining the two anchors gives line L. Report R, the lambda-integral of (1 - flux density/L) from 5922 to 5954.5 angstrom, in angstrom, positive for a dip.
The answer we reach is 1.3 angstrom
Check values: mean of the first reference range 13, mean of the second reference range 12.2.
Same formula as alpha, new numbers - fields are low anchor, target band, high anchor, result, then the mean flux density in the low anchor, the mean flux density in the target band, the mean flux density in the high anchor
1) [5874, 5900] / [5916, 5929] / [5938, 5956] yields 0.2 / 12.2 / 11.9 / 12.1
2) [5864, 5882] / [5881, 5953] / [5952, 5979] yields 4.8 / 13.2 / 11.9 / 12.2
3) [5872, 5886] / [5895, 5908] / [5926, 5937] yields 0.8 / 13.2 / 11.8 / 11.7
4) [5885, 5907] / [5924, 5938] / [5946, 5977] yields 0.3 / 11.7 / 11.7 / 12.2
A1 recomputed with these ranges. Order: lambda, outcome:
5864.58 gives 12.5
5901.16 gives 12.7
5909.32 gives 12.8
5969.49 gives 13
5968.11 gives 11.1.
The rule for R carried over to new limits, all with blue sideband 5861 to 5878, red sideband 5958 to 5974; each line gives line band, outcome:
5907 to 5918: 0.7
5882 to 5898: 1.8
